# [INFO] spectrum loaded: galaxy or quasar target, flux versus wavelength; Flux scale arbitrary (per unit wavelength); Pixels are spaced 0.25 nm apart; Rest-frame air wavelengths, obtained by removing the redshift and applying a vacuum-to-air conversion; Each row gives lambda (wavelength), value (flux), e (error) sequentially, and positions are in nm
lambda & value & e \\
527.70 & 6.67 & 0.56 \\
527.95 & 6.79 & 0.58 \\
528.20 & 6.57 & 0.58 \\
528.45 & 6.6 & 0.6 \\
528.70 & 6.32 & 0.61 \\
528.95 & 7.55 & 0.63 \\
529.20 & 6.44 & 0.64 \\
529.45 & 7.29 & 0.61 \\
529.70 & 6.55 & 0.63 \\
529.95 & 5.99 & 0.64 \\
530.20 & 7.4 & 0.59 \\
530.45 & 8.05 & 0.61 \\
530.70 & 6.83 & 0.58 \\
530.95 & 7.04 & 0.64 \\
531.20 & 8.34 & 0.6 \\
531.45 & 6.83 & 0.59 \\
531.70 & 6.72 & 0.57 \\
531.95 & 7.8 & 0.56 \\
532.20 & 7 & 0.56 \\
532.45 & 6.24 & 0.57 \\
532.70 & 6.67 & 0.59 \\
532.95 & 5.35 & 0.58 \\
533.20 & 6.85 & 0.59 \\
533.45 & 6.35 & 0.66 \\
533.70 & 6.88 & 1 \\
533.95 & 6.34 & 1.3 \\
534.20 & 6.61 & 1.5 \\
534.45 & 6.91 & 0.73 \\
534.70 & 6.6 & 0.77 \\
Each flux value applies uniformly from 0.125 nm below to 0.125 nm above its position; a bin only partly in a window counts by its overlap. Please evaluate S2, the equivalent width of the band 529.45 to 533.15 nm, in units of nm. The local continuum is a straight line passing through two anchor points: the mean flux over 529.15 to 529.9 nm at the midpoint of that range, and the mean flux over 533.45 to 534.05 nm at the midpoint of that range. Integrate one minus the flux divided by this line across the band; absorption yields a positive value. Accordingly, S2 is -0.15 nm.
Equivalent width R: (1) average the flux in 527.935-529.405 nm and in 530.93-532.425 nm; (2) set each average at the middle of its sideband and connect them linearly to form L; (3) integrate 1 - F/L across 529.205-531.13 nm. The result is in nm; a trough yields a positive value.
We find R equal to -0.01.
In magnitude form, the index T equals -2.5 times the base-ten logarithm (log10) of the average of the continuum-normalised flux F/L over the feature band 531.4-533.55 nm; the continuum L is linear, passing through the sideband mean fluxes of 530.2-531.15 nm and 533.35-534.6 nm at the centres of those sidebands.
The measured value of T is 0.05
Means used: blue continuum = 7.4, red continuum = 6.62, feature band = 6.64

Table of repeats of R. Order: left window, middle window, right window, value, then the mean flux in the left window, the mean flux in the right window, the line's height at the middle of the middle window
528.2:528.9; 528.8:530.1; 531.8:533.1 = -0.03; 6.6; 6.62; 6.6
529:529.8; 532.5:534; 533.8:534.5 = 0.05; 6.84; 6.6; 6.64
